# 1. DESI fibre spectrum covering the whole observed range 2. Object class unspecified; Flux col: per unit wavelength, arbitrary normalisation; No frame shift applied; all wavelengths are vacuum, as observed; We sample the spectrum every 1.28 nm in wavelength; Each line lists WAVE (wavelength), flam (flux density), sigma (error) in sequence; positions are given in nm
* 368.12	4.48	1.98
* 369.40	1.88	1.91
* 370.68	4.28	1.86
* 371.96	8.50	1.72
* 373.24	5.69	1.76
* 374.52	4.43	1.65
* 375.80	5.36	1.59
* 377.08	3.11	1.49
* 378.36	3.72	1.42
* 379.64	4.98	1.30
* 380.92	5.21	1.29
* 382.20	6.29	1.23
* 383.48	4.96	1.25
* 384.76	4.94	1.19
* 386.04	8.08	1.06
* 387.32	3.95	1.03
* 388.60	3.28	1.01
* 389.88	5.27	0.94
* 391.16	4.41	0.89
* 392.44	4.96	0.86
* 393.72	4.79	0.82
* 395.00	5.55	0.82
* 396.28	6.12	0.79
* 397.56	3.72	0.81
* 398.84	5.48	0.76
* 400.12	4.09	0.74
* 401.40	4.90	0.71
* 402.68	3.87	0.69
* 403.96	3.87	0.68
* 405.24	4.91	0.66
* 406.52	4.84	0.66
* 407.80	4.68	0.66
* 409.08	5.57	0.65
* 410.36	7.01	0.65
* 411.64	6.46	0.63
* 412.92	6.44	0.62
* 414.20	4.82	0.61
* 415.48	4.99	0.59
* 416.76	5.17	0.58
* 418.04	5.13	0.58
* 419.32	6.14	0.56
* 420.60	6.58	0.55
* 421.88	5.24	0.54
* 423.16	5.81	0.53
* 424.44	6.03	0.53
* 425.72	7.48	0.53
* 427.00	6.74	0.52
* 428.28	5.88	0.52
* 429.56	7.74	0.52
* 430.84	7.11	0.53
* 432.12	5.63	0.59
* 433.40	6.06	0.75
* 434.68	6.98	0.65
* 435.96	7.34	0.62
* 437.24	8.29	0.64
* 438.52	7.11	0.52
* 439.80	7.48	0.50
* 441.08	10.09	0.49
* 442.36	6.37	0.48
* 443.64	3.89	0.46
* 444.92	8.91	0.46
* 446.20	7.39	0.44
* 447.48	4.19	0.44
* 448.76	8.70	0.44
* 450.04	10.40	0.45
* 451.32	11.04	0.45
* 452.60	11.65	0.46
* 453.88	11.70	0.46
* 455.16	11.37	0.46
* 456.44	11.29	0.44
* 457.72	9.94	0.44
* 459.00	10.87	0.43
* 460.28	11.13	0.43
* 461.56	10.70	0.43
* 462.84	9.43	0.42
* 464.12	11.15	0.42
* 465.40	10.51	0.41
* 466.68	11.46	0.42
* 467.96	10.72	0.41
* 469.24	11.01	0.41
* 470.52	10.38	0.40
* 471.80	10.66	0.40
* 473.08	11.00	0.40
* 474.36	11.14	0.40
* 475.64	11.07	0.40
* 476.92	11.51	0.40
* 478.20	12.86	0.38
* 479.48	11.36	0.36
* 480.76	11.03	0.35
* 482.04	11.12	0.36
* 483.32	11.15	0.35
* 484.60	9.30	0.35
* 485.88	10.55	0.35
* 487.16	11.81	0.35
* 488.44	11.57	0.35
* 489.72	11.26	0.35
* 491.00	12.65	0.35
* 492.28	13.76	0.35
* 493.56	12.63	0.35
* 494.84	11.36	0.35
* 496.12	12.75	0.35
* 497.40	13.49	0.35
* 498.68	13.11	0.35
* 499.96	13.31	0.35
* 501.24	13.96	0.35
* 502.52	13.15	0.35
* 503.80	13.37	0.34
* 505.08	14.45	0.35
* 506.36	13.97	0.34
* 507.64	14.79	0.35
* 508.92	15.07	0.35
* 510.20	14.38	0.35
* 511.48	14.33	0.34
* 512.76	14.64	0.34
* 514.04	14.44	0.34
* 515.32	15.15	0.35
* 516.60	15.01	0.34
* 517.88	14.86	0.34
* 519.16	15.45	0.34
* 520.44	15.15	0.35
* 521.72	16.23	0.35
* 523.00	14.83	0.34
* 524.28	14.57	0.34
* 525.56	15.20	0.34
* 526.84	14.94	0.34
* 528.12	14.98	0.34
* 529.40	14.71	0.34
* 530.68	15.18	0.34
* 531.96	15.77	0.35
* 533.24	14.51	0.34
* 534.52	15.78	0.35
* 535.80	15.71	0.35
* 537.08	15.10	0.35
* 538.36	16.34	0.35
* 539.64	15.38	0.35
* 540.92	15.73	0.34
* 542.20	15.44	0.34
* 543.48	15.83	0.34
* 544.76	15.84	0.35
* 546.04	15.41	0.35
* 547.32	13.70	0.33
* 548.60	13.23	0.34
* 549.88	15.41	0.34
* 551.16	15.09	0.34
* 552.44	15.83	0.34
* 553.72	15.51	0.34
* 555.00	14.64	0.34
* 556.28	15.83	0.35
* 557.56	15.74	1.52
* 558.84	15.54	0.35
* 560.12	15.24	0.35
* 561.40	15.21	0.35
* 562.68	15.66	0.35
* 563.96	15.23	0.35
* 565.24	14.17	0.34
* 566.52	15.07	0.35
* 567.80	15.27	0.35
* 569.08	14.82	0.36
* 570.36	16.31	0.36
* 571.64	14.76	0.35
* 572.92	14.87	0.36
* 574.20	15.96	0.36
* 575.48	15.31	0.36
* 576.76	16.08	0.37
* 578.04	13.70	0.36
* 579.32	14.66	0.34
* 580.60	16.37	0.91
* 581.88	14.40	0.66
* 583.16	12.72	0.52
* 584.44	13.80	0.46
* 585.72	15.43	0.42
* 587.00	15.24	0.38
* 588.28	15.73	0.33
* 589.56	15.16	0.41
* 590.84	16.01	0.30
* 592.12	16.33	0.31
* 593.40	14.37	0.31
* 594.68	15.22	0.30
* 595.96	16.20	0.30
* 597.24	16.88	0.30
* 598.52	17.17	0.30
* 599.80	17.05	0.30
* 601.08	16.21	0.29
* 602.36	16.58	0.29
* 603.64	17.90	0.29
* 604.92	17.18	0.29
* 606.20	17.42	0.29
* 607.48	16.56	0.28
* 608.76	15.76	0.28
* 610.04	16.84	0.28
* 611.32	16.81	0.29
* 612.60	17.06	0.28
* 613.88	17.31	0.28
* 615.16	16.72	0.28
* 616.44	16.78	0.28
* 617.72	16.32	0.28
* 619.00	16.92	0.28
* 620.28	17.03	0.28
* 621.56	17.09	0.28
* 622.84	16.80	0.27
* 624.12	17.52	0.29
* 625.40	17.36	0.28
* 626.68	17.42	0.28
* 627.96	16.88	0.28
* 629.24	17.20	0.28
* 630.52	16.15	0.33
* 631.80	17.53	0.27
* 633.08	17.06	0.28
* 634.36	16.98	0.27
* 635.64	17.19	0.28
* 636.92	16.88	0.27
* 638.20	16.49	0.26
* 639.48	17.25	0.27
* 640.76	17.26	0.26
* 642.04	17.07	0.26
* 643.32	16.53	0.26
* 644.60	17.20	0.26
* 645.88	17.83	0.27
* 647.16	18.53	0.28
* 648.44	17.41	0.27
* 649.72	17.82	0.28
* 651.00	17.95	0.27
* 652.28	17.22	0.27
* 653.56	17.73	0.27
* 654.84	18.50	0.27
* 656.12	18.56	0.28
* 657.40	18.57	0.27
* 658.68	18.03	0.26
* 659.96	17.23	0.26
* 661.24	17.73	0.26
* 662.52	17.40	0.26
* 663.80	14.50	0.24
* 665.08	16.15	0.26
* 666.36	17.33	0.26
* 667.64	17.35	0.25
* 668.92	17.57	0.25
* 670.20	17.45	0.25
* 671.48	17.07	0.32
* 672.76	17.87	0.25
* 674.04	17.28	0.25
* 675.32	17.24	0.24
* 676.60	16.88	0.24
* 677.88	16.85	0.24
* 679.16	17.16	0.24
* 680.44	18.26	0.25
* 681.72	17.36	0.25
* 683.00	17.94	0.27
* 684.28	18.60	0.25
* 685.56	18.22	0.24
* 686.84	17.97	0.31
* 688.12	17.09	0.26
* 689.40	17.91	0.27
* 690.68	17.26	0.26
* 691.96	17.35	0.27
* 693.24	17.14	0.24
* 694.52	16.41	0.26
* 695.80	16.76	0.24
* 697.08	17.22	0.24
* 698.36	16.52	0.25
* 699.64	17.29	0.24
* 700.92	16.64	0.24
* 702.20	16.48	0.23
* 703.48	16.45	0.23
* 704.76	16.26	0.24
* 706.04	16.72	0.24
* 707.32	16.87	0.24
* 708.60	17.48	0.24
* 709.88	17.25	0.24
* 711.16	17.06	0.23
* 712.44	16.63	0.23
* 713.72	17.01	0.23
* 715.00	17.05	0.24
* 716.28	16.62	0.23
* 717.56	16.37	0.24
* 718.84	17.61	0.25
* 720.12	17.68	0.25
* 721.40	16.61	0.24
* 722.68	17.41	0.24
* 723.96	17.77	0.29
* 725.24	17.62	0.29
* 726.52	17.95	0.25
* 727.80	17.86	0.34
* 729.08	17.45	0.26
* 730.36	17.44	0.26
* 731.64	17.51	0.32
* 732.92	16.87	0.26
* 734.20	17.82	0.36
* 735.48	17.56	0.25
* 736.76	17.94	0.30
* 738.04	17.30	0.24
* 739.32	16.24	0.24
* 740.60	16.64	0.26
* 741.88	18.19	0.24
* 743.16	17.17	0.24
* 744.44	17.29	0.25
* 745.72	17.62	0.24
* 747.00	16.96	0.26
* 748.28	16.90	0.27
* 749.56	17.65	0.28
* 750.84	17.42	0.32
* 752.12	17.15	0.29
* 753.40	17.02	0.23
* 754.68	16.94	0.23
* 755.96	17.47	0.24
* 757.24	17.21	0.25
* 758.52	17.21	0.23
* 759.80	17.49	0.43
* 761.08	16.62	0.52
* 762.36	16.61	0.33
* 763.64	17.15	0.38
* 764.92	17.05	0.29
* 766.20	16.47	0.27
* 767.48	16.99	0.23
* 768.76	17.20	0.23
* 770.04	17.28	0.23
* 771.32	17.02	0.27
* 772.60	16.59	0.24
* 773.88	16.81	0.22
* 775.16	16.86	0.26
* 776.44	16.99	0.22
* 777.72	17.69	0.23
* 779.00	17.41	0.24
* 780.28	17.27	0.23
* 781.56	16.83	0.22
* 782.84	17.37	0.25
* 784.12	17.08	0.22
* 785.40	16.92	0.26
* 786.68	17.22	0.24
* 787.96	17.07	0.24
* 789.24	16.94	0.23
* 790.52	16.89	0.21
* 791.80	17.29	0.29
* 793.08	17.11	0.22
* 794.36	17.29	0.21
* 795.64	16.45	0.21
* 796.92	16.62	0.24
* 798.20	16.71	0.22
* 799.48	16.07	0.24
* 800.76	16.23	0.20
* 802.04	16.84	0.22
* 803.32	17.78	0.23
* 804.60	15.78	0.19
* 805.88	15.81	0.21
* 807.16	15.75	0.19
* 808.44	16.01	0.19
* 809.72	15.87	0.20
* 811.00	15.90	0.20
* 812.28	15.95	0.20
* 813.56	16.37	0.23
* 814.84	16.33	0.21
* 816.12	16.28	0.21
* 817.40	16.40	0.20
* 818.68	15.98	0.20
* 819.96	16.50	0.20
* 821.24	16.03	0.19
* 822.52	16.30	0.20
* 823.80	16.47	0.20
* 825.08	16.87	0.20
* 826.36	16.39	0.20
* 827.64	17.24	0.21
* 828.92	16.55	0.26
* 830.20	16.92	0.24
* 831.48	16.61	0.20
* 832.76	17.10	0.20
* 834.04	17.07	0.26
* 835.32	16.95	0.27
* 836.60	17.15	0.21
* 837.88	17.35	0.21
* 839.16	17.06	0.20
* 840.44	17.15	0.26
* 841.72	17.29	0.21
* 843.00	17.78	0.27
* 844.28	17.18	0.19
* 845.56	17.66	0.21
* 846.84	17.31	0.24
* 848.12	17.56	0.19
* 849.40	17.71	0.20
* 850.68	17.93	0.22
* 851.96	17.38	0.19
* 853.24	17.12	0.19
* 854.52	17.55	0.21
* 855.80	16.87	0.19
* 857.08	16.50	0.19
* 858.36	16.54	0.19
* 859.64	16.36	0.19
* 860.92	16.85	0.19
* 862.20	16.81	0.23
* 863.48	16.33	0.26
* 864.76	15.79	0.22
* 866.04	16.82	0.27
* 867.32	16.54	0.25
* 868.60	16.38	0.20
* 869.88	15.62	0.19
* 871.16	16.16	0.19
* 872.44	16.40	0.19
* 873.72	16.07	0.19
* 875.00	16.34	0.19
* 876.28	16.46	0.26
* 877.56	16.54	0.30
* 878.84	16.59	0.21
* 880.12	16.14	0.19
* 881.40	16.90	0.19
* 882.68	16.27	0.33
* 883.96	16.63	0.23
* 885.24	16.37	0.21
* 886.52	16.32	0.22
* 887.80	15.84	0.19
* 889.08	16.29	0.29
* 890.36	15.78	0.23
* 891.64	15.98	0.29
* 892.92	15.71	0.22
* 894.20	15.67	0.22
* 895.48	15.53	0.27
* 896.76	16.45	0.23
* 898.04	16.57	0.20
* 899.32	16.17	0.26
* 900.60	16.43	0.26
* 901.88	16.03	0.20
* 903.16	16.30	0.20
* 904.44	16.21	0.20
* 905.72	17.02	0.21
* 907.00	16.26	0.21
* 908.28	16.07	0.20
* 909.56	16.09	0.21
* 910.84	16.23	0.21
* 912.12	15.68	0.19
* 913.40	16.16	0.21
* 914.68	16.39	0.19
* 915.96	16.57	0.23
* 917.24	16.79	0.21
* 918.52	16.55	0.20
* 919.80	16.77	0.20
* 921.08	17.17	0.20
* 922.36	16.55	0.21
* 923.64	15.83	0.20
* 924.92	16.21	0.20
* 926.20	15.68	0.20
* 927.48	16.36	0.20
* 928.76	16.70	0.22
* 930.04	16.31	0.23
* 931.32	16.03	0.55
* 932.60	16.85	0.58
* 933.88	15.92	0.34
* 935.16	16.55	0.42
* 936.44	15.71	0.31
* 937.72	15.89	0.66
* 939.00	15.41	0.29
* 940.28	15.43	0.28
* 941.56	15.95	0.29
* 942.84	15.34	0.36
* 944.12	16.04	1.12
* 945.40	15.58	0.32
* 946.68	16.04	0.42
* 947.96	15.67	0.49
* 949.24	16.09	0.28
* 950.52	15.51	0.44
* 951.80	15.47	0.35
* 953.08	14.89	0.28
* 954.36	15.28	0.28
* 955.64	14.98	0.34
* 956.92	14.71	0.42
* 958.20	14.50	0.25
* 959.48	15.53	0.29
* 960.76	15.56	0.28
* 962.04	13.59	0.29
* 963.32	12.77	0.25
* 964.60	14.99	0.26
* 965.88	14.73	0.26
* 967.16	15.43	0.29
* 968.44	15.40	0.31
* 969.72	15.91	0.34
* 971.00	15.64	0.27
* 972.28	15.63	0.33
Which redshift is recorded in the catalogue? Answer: 0.127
